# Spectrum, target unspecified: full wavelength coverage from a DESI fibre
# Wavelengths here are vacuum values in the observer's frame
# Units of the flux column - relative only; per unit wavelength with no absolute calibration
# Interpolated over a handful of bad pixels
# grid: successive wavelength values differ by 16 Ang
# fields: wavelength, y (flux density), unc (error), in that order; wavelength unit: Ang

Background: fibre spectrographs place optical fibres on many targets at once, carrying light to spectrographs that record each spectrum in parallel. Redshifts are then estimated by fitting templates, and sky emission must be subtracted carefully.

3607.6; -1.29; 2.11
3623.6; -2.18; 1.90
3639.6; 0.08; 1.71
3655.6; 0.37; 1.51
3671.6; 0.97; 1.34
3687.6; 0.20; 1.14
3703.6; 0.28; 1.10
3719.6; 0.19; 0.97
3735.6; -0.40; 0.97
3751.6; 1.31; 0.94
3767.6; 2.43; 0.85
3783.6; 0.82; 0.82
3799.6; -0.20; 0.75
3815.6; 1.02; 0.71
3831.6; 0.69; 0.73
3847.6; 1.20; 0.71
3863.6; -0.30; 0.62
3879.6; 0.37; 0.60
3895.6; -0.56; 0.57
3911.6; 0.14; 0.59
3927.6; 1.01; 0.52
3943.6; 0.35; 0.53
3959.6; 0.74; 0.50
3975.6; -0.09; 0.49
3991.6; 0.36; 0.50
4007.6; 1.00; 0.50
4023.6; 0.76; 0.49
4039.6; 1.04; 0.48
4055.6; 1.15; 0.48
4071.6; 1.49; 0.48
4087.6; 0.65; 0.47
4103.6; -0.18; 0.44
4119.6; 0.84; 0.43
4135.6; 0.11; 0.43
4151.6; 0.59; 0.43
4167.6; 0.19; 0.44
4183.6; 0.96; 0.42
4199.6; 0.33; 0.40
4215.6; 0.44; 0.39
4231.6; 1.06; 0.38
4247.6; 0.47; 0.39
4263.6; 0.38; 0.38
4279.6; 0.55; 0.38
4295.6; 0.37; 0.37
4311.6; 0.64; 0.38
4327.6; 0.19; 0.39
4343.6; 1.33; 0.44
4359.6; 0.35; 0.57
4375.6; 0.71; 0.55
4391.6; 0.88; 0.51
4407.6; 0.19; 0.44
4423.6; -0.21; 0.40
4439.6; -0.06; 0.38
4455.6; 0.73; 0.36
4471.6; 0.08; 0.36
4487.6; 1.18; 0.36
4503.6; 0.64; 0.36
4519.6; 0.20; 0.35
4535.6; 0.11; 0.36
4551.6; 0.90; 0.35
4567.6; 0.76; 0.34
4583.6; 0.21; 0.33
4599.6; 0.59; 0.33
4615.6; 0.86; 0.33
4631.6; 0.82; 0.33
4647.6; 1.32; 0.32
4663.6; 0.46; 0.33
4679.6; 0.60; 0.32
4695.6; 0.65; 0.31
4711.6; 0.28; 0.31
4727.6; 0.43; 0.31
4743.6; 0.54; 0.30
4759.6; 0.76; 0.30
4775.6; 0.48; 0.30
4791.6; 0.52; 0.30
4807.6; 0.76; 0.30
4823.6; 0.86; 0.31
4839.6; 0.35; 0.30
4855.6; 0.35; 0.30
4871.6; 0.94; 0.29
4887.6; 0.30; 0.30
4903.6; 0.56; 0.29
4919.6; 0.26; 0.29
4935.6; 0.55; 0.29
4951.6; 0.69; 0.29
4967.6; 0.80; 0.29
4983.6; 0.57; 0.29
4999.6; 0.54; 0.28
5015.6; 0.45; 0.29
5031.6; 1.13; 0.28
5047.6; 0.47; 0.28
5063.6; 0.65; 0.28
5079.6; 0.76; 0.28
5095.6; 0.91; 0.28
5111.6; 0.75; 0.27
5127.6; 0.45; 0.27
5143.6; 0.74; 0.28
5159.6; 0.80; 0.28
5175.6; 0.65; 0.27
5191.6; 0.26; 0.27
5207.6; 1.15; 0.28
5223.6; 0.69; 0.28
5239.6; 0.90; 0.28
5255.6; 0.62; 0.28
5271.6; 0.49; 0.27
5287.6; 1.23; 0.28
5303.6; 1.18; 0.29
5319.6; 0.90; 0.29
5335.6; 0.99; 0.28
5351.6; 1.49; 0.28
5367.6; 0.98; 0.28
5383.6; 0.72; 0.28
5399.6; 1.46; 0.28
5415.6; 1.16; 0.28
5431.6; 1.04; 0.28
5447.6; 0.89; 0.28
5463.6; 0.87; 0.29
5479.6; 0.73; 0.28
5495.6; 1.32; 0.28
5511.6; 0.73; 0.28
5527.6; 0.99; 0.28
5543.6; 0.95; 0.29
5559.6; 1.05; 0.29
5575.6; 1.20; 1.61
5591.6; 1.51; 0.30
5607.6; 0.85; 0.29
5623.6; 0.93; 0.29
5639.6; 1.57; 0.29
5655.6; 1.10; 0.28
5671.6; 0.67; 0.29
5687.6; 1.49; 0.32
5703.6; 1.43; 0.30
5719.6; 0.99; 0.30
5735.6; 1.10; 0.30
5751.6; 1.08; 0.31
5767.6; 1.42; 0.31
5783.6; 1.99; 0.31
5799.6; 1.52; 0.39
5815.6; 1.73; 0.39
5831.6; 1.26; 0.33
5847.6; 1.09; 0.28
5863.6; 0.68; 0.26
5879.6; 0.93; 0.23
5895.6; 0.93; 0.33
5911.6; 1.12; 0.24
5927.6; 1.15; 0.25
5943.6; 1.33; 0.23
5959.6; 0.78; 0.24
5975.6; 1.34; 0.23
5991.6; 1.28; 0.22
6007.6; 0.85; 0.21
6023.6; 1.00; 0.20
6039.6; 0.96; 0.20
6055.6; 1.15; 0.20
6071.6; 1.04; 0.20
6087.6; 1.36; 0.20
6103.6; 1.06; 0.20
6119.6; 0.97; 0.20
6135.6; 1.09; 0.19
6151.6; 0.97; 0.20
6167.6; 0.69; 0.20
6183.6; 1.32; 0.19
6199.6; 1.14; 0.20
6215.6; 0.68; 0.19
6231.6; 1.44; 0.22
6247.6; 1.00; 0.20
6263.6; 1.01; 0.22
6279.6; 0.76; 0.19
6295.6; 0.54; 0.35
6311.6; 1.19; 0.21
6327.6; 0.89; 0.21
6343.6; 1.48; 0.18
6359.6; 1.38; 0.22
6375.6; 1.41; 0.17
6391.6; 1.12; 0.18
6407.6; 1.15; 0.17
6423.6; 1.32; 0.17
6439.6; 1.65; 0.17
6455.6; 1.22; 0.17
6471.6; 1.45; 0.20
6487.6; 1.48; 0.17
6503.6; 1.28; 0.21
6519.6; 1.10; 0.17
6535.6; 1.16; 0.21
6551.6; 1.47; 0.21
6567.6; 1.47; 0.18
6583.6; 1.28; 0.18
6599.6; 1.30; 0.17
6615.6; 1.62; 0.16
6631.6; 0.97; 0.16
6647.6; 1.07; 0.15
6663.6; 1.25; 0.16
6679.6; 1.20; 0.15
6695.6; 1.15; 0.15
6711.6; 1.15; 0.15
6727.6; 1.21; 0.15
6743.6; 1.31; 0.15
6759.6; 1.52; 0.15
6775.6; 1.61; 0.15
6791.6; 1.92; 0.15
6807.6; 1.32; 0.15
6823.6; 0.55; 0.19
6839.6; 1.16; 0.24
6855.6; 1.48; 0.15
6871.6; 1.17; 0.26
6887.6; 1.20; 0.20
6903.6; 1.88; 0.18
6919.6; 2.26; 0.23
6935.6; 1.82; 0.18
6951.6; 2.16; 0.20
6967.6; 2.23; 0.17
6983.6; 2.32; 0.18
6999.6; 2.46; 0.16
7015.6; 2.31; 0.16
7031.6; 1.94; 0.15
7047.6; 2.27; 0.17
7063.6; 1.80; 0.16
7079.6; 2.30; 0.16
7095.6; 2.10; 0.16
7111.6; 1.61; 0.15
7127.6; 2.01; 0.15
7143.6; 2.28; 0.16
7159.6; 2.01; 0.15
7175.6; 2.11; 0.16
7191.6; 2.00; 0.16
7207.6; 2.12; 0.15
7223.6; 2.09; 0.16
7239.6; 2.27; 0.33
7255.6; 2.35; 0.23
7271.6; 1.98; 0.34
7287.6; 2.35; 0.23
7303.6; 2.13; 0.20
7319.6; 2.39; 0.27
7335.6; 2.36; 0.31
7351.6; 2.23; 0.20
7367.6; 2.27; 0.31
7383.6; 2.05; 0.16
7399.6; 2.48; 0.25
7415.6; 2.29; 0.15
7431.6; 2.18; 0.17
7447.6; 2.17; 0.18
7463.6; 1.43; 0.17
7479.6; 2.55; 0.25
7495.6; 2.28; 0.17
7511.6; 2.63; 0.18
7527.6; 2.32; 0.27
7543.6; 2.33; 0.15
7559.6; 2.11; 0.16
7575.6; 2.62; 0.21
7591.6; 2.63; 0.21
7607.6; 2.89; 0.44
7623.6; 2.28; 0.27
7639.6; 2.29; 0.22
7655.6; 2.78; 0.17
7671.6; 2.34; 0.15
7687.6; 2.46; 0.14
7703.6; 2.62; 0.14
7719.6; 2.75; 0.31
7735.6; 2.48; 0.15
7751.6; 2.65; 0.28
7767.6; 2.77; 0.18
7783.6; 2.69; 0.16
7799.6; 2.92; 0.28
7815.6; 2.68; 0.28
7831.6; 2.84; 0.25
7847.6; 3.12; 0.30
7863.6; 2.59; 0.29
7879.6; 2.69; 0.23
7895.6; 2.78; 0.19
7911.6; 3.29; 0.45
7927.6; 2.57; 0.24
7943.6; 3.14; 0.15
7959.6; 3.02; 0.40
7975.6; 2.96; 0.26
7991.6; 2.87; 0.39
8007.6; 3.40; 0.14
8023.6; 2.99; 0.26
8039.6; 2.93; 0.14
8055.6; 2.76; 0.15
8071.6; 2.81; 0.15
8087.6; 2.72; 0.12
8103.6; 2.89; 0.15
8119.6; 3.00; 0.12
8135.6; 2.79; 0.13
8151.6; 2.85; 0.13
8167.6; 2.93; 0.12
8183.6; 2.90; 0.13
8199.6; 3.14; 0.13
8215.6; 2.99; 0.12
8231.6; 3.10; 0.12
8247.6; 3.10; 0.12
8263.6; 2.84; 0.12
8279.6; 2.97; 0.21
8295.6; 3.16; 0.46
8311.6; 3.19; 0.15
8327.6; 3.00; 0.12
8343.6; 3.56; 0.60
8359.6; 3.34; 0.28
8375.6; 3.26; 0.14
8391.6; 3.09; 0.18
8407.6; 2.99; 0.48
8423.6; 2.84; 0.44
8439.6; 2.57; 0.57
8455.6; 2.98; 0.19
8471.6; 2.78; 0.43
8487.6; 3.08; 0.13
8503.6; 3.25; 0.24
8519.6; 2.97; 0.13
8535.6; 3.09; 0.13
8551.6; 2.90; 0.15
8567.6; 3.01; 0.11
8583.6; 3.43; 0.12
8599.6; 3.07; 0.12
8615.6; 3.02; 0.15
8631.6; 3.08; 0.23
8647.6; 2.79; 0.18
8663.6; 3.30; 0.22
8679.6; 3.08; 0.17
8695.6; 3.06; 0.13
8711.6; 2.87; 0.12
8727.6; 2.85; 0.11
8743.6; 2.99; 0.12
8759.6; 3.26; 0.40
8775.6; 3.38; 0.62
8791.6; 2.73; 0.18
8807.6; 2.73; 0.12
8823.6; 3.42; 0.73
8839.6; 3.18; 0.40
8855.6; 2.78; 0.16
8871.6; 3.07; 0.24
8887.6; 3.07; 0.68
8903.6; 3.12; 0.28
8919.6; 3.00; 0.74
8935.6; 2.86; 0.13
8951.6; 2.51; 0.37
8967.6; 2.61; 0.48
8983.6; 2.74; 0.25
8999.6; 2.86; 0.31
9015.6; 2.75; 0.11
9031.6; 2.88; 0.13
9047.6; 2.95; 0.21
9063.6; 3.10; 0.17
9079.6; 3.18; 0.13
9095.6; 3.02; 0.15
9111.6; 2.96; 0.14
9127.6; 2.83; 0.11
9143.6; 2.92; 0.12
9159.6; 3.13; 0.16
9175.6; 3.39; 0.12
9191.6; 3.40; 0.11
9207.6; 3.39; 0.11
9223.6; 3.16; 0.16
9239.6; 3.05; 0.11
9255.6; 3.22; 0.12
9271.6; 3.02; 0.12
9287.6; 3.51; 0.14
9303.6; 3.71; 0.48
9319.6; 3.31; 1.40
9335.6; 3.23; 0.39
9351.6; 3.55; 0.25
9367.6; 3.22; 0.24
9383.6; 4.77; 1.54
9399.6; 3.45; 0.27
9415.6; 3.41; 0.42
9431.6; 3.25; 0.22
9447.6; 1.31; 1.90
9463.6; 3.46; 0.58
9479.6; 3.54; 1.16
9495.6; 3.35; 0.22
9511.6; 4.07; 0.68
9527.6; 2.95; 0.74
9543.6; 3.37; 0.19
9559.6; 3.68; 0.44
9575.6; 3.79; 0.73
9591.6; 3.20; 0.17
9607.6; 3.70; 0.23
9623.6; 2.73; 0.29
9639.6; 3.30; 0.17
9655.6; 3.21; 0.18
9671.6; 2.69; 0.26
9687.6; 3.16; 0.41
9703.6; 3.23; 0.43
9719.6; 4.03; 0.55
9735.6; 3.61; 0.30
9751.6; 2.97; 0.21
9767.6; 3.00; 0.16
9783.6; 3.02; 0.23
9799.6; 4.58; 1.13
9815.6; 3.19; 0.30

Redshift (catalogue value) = 0.73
